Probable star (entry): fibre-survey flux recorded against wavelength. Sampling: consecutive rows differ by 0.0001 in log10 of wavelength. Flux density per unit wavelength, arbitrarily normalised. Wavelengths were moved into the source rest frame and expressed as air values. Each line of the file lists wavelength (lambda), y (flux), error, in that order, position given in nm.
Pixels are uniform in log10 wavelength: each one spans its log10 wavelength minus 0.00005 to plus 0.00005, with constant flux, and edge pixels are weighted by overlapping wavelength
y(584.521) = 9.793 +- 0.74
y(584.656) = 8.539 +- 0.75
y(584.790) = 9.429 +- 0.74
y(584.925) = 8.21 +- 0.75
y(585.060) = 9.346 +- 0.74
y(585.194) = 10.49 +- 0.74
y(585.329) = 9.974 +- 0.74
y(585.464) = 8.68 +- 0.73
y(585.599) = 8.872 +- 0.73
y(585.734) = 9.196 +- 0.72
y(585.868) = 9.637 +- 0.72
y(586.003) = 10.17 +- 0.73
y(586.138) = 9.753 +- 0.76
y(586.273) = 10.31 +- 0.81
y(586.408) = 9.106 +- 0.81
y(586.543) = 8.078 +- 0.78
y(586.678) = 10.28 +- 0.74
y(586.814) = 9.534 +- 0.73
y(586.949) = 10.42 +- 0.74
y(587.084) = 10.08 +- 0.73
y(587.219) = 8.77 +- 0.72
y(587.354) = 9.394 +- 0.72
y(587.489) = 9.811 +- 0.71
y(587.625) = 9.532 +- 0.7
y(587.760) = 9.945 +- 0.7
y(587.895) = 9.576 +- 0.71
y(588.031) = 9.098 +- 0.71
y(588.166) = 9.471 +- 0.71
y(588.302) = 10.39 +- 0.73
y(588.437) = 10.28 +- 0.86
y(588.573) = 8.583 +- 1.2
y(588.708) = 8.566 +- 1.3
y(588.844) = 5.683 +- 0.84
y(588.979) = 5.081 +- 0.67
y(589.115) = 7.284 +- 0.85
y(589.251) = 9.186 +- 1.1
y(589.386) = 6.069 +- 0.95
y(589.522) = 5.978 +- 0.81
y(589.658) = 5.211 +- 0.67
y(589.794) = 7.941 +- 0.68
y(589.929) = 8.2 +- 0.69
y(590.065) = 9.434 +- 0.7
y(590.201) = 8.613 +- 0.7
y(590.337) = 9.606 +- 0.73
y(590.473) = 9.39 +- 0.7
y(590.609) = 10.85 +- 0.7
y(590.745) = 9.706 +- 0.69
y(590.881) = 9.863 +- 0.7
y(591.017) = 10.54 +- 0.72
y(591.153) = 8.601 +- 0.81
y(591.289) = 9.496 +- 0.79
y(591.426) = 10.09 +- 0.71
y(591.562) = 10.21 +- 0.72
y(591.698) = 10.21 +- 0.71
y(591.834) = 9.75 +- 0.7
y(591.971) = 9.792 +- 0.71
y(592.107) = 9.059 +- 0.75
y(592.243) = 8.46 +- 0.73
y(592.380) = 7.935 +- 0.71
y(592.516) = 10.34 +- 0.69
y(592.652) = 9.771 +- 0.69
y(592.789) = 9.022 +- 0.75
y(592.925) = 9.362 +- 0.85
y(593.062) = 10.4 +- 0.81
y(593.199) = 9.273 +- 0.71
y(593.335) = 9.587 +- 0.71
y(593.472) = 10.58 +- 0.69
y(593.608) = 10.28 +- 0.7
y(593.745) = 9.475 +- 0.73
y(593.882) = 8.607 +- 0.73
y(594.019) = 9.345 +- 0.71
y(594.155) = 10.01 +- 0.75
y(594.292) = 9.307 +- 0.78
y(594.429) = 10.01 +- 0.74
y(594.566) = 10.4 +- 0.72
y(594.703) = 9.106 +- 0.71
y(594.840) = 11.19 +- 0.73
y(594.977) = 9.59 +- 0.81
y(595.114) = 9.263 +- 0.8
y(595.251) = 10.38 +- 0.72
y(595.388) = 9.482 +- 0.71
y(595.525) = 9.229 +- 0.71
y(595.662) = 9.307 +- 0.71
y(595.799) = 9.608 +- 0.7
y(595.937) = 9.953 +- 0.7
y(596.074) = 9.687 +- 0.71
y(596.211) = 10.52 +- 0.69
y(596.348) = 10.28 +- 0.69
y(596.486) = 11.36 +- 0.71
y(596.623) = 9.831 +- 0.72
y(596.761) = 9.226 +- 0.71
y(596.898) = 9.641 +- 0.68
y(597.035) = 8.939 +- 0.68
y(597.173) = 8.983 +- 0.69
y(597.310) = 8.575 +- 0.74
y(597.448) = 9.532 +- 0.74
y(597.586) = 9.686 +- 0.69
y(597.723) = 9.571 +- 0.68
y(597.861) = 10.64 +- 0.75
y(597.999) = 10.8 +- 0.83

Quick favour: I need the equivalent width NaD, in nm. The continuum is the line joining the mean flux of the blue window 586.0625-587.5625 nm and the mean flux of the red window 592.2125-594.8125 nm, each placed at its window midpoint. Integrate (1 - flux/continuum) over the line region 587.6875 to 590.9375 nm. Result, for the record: 0.37 nm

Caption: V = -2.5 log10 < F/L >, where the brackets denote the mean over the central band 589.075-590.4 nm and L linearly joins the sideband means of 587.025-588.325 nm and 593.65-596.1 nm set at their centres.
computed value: 0.23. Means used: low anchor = 9.58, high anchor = 9.67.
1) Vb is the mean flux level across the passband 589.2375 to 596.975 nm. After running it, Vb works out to 9.44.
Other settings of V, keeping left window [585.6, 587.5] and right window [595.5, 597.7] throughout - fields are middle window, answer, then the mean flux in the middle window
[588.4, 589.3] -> 0.24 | 7.69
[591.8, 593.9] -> 0.01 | 9.5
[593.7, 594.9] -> -0.01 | 9.71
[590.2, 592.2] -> -0.01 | 9.74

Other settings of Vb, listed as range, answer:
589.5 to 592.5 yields 9.11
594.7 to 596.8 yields 9.91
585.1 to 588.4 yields 9.61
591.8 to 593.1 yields 9.35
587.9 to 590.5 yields 8.12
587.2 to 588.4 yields 9.61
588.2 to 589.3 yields 8.15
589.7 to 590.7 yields 9.06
